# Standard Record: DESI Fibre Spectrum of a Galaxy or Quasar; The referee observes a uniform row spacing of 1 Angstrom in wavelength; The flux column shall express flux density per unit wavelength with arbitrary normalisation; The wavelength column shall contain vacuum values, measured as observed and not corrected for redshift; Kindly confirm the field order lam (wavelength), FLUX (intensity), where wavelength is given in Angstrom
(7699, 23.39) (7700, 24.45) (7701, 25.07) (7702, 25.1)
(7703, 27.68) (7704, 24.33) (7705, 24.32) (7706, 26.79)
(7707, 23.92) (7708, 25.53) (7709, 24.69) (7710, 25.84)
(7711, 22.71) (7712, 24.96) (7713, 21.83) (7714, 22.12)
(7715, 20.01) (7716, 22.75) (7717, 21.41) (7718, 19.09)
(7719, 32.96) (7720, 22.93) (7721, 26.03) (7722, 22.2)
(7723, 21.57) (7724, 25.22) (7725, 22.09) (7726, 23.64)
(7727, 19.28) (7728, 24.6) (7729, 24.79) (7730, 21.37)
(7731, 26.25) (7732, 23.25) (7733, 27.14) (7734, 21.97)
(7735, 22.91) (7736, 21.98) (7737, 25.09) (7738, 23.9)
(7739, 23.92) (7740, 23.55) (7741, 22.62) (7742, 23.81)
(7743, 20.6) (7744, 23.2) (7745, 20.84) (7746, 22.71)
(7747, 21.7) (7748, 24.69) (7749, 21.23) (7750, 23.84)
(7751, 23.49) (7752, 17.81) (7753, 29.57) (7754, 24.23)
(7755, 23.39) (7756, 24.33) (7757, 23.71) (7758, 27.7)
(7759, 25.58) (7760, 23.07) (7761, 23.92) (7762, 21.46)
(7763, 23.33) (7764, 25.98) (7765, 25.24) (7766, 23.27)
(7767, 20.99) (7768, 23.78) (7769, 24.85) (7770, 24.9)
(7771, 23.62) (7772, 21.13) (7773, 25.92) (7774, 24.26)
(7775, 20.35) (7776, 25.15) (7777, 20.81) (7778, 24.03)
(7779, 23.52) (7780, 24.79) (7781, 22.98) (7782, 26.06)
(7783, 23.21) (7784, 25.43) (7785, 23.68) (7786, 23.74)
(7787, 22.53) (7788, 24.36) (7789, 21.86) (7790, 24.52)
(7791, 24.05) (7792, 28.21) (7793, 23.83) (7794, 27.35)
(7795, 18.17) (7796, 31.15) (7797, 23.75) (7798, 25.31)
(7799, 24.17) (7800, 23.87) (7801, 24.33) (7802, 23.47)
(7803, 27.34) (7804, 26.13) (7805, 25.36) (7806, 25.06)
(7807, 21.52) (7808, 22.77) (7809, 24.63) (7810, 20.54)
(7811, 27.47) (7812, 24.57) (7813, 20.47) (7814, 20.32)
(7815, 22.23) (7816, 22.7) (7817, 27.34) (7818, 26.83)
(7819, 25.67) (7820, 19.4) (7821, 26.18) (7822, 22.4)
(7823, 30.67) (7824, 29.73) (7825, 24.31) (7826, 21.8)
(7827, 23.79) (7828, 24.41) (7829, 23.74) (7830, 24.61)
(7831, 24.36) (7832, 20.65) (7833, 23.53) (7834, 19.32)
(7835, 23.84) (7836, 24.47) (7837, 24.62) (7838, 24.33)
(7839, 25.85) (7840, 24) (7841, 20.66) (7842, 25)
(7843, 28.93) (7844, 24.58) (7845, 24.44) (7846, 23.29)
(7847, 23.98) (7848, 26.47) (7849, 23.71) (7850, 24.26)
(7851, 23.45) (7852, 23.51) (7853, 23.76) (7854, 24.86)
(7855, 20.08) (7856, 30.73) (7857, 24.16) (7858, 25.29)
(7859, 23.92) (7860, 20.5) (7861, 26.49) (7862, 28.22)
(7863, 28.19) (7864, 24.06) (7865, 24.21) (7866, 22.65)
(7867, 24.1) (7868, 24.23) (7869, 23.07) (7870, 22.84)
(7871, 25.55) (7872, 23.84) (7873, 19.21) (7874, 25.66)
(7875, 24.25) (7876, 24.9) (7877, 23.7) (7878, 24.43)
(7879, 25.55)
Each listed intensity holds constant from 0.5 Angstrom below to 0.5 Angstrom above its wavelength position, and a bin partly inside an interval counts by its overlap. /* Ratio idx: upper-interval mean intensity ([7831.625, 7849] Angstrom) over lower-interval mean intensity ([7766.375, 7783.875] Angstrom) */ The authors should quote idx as 1.0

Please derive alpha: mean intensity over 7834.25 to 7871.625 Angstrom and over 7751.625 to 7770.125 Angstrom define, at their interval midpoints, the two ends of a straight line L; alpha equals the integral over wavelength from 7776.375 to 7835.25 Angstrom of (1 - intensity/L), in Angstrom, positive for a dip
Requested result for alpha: 0.4 Angstrom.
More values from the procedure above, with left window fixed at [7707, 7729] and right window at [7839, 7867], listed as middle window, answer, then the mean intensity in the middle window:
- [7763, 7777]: 0.1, 23.7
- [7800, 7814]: 0.1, 24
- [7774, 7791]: 0.3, 23.6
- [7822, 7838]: 0.1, 24.2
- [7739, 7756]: 0.5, 23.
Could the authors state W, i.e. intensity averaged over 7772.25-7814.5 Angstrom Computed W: 24.1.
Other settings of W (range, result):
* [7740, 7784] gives 23.5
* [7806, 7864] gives 24.2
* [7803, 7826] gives 24.4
